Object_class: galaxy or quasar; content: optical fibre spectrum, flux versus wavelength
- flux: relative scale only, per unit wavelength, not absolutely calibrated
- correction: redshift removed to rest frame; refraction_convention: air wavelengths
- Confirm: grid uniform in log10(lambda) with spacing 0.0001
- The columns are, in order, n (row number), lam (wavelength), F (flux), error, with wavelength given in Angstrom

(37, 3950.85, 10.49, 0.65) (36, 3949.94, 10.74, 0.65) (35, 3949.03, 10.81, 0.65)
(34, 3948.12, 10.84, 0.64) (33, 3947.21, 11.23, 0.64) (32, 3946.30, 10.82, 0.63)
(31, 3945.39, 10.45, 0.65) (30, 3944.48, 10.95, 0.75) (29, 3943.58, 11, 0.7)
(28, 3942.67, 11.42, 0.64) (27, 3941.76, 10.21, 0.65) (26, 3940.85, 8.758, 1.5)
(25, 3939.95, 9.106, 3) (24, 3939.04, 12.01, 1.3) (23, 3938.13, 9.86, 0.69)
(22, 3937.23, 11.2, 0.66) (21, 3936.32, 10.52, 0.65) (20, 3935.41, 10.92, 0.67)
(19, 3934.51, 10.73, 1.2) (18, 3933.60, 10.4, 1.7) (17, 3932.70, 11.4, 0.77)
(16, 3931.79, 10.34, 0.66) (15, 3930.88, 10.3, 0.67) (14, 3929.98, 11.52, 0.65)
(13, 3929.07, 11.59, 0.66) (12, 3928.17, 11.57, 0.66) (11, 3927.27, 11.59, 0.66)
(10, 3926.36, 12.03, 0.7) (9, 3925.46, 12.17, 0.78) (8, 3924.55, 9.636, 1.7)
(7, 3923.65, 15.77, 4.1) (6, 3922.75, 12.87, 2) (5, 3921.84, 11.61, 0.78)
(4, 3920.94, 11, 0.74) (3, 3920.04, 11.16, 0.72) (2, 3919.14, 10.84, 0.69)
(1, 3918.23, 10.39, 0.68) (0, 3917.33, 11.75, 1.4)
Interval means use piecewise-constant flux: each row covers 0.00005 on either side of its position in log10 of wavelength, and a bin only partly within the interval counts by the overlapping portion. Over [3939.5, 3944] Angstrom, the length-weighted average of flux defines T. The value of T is 10.1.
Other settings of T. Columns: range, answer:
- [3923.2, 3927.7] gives 12.2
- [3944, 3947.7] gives 10.9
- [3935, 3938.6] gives 10.6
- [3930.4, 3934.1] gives 10.6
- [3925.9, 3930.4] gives 11.7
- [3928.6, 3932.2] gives 10.9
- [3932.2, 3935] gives 10.8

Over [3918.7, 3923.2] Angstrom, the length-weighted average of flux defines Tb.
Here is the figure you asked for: 11.5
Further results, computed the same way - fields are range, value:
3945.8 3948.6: 10.9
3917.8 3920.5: 10.8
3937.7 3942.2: 9.99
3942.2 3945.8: 11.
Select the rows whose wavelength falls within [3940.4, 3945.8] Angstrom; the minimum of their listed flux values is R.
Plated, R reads 8.758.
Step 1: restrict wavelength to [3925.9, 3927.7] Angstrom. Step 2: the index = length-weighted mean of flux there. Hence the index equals 11.8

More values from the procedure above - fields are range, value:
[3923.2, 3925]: 12.7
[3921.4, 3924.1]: 13.4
